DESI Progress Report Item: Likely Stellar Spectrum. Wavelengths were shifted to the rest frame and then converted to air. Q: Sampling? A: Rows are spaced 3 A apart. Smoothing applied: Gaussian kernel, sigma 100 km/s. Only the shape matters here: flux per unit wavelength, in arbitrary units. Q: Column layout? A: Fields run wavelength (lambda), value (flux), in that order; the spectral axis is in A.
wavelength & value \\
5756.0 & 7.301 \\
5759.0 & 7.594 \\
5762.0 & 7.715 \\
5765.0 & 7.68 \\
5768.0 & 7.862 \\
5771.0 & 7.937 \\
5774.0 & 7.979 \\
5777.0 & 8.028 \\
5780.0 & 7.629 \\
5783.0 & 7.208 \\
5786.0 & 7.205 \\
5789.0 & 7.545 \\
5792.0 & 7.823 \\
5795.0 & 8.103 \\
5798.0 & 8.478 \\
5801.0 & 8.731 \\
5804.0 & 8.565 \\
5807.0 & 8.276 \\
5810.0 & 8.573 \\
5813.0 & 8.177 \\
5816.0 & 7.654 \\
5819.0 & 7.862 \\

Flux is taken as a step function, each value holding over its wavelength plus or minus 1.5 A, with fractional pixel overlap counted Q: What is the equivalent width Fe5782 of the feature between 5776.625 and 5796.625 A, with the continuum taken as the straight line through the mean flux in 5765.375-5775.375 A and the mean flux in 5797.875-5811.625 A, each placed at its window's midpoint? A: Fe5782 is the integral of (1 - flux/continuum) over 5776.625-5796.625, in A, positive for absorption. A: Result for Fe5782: 1.37 A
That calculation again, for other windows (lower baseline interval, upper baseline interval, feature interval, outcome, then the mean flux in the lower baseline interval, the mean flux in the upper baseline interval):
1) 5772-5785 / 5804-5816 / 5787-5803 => -0.2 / 7.7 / 8.28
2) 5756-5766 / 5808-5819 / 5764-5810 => -0.6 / 7.61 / 8.1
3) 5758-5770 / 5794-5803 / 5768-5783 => 0.3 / 7.73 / 8.46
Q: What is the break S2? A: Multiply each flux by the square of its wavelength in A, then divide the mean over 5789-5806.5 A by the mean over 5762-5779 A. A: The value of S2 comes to 1.06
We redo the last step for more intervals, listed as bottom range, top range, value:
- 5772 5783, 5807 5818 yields 1.06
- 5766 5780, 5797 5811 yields 1.09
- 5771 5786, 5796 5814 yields 1.11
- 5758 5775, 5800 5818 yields 1.08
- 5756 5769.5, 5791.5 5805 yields 1.11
